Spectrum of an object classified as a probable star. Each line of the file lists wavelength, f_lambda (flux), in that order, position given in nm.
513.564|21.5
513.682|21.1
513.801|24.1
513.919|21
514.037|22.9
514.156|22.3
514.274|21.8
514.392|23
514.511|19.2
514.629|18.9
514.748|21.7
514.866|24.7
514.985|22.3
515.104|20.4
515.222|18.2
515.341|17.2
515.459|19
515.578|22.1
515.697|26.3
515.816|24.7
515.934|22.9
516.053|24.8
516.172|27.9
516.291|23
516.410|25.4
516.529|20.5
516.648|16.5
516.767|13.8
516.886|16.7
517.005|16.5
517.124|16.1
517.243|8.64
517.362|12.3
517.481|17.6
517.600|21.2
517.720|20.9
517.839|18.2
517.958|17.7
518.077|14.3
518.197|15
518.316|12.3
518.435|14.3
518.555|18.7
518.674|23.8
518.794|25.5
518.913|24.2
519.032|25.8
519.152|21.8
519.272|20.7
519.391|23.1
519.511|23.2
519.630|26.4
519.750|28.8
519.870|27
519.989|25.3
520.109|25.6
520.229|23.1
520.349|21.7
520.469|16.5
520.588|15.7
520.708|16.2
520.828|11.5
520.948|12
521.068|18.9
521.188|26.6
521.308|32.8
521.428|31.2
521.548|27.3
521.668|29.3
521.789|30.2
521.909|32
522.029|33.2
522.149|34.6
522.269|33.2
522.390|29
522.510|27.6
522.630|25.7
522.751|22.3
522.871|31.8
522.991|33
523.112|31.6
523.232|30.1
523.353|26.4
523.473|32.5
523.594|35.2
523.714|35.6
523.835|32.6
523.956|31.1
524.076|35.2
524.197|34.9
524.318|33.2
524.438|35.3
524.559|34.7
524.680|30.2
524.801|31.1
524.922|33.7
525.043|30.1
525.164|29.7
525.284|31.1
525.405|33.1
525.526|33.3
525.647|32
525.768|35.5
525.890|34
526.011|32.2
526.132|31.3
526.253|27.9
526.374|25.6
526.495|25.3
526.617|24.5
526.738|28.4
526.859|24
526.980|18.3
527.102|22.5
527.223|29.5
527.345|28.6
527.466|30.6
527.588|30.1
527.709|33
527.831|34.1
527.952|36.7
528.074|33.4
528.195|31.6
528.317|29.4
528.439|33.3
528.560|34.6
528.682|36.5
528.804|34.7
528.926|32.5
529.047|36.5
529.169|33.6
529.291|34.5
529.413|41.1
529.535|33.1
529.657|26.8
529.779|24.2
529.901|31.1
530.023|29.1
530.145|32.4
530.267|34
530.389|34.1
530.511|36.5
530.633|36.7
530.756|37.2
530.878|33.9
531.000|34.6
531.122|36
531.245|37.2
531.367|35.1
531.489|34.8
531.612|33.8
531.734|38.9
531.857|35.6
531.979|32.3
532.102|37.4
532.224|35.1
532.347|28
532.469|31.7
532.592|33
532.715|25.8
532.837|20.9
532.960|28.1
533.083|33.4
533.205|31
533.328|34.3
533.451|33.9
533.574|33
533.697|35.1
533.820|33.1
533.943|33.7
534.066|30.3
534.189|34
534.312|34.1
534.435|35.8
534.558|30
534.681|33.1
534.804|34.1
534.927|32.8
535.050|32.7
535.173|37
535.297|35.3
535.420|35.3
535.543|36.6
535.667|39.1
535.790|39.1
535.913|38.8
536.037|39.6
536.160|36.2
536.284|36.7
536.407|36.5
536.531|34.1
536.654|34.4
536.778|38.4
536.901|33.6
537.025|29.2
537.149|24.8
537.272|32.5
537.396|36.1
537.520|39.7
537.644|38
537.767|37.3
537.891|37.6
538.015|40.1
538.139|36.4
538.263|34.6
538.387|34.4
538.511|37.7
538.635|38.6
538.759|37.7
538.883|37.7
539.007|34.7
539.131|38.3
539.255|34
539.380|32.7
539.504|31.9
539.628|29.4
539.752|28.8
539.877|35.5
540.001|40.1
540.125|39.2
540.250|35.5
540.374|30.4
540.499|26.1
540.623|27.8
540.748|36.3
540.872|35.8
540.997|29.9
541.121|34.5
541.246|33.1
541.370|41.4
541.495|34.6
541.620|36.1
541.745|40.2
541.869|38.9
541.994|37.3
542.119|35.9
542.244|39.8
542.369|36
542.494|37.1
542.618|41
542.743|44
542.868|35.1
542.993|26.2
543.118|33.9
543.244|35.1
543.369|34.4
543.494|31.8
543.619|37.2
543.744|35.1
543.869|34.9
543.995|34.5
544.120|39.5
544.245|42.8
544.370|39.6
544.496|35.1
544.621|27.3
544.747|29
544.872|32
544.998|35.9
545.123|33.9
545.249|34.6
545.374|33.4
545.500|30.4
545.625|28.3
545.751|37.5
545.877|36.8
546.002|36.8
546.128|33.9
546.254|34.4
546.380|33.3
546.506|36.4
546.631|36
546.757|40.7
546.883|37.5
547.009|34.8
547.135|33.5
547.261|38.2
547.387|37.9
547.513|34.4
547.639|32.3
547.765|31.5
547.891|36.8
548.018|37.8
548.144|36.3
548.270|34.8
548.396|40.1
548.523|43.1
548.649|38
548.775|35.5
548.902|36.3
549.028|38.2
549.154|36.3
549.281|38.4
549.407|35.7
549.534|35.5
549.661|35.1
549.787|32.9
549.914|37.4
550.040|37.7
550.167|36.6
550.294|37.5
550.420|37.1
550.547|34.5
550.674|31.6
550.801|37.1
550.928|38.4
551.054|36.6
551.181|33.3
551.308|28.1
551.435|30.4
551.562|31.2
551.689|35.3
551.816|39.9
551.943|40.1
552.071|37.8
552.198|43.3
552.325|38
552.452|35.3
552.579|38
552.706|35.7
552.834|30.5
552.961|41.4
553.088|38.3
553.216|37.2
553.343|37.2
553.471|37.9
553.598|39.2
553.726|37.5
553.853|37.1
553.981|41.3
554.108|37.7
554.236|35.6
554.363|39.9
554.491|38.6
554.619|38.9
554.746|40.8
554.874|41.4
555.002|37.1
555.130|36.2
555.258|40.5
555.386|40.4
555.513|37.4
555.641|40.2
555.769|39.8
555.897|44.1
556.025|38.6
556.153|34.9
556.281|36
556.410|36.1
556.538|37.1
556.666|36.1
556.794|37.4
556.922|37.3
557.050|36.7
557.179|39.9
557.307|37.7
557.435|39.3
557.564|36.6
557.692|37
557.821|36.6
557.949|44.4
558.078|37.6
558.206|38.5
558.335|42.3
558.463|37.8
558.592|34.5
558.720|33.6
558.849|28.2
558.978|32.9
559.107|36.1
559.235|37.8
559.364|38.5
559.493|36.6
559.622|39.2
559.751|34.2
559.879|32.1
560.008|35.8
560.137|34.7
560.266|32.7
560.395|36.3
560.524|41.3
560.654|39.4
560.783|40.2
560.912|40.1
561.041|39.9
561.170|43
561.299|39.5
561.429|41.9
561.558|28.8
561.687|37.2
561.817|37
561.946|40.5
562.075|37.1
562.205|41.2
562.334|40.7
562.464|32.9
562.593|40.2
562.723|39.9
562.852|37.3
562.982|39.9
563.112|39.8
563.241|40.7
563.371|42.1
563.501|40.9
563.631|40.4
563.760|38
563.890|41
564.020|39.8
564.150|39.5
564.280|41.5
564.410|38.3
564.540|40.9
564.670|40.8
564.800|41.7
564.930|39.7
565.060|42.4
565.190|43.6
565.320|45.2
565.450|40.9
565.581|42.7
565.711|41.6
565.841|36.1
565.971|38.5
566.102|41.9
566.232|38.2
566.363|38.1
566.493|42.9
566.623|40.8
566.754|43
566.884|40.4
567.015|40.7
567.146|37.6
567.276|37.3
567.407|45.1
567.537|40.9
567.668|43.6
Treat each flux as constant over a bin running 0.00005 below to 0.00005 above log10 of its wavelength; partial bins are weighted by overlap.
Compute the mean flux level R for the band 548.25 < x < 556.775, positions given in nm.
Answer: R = 37.3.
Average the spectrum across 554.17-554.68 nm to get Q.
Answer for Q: 38.2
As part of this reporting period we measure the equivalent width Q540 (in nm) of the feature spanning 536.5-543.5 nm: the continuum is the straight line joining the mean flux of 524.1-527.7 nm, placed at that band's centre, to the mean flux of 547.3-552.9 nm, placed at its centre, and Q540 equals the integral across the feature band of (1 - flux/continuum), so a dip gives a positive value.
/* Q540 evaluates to -0.34 nm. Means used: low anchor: 30.1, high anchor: 36.1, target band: 35.2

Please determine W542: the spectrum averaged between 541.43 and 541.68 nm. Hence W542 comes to 35.3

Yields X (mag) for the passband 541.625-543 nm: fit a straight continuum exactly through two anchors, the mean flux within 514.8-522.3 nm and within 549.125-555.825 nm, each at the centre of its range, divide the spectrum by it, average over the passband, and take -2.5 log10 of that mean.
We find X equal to -0.16 mag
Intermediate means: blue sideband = 21.8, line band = 37.8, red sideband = 37.1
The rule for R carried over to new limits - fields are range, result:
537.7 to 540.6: 35.1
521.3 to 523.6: 30.3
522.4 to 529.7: 31.3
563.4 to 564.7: 40.1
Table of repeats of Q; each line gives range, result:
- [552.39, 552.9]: 34.9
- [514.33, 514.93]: 21.5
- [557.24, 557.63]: 37.9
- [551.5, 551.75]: 33.2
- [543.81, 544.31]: 38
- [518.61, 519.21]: 24.2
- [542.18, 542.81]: 39.6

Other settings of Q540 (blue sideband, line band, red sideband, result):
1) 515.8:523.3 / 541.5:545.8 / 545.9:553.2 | -0.24 nm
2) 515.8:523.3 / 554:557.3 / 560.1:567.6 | -0.16 nm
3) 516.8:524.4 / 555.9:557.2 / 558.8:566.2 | -0.02 nm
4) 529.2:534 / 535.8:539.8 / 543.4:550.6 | -0.15 nm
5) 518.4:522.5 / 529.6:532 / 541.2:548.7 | -0.37 nm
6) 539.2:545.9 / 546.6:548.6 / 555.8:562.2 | -0.06 nm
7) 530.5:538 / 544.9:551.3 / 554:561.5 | 0.12 nm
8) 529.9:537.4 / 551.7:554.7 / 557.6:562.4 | -0.13 nm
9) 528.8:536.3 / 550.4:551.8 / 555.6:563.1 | 0.09 nm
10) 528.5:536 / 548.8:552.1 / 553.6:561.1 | 0.08 nm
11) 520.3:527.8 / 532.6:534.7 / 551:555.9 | 0.00 nm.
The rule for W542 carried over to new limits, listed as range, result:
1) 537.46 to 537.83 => 38.4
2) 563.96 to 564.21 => 39.6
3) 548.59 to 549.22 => 36.9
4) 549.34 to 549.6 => 35.6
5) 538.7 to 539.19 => 37.1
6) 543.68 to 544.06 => 34.9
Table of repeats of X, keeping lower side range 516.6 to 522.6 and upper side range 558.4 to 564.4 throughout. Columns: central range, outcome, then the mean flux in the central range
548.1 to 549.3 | -0.14 mag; 37.7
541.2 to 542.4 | -0.23 mag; 37.4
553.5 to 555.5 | -0.10 mag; 38.8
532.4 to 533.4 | -0.11 mag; 29.8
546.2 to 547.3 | -0.12 mag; 36.1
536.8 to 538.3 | -0.21 mag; 35.1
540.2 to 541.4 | -0.10 mag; 32.9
